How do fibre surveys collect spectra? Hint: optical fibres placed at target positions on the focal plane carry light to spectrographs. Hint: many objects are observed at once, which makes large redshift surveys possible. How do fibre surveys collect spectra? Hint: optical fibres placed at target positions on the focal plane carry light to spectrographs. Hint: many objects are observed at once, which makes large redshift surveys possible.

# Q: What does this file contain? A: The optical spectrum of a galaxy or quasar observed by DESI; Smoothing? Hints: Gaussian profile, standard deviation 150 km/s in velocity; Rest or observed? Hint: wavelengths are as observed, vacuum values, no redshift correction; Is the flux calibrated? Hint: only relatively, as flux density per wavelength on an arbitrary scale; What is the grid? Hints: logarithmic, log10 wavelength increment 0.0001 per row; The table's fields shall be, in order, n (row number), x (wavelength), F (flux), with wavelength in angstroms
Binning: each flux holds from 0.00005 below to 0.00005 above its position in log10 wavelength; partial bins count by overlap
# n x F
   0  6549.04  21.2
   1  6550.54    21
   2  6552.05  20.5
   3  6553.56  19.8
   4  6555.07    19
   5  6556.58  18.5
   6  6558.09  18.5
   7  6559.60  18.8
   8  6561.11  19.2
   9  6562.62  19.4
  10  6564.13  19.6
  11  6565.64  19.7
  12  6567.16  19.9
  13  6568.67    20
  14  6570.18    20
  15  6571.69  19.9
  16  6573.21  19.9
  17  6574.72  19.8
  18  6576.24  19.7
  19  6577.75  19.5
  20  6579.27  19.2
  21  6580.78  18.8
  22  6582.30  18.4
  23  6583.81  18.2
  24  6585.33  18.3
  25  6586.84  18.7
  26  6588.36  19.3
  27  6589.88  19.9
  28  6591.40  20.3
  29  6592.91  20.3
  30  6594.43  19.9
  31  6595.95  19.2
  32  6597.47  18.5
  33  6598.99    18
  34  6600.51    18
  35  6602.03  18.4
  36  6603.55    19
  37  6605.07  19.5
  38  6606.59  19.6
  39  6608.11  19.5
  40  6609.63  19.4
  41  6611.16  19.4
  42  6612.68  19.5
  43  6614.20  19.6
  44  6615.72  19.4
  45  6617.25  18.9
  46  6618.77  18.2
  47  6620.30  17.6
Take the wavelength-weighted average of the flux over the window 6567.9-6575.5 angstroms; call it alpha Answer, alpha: 19.9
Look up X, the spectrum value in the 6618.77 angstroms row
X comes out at 18.2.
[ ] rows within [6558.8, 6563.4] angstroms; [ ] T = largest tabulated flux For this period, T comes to 19.4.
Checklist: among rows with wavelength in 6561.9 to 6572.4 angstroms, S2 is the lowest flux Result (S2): 19.4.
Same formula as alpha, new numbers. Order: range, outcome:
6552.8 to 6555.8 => 19.4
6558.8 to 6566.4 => 19.3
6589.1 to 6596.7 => 19.9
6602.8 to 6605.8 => 19.3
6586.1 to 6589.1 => 19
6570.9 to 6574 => 19.9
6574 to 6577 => 19.7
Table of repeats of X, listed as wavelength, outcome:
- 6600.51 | 18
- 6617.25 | 18.9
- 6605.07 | 19.5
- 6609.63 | 19.4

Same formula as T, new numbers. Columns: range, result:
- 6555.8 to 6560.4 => 18.8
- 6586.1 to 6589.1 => 19.3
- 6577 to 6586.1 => 19.5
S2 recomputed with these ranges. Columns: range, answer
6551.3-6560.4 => 18.5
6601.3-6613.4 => 18.4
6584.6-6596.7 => 18.3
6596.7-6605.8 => 18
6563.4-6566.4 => 19.6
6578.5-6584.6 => 18.2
